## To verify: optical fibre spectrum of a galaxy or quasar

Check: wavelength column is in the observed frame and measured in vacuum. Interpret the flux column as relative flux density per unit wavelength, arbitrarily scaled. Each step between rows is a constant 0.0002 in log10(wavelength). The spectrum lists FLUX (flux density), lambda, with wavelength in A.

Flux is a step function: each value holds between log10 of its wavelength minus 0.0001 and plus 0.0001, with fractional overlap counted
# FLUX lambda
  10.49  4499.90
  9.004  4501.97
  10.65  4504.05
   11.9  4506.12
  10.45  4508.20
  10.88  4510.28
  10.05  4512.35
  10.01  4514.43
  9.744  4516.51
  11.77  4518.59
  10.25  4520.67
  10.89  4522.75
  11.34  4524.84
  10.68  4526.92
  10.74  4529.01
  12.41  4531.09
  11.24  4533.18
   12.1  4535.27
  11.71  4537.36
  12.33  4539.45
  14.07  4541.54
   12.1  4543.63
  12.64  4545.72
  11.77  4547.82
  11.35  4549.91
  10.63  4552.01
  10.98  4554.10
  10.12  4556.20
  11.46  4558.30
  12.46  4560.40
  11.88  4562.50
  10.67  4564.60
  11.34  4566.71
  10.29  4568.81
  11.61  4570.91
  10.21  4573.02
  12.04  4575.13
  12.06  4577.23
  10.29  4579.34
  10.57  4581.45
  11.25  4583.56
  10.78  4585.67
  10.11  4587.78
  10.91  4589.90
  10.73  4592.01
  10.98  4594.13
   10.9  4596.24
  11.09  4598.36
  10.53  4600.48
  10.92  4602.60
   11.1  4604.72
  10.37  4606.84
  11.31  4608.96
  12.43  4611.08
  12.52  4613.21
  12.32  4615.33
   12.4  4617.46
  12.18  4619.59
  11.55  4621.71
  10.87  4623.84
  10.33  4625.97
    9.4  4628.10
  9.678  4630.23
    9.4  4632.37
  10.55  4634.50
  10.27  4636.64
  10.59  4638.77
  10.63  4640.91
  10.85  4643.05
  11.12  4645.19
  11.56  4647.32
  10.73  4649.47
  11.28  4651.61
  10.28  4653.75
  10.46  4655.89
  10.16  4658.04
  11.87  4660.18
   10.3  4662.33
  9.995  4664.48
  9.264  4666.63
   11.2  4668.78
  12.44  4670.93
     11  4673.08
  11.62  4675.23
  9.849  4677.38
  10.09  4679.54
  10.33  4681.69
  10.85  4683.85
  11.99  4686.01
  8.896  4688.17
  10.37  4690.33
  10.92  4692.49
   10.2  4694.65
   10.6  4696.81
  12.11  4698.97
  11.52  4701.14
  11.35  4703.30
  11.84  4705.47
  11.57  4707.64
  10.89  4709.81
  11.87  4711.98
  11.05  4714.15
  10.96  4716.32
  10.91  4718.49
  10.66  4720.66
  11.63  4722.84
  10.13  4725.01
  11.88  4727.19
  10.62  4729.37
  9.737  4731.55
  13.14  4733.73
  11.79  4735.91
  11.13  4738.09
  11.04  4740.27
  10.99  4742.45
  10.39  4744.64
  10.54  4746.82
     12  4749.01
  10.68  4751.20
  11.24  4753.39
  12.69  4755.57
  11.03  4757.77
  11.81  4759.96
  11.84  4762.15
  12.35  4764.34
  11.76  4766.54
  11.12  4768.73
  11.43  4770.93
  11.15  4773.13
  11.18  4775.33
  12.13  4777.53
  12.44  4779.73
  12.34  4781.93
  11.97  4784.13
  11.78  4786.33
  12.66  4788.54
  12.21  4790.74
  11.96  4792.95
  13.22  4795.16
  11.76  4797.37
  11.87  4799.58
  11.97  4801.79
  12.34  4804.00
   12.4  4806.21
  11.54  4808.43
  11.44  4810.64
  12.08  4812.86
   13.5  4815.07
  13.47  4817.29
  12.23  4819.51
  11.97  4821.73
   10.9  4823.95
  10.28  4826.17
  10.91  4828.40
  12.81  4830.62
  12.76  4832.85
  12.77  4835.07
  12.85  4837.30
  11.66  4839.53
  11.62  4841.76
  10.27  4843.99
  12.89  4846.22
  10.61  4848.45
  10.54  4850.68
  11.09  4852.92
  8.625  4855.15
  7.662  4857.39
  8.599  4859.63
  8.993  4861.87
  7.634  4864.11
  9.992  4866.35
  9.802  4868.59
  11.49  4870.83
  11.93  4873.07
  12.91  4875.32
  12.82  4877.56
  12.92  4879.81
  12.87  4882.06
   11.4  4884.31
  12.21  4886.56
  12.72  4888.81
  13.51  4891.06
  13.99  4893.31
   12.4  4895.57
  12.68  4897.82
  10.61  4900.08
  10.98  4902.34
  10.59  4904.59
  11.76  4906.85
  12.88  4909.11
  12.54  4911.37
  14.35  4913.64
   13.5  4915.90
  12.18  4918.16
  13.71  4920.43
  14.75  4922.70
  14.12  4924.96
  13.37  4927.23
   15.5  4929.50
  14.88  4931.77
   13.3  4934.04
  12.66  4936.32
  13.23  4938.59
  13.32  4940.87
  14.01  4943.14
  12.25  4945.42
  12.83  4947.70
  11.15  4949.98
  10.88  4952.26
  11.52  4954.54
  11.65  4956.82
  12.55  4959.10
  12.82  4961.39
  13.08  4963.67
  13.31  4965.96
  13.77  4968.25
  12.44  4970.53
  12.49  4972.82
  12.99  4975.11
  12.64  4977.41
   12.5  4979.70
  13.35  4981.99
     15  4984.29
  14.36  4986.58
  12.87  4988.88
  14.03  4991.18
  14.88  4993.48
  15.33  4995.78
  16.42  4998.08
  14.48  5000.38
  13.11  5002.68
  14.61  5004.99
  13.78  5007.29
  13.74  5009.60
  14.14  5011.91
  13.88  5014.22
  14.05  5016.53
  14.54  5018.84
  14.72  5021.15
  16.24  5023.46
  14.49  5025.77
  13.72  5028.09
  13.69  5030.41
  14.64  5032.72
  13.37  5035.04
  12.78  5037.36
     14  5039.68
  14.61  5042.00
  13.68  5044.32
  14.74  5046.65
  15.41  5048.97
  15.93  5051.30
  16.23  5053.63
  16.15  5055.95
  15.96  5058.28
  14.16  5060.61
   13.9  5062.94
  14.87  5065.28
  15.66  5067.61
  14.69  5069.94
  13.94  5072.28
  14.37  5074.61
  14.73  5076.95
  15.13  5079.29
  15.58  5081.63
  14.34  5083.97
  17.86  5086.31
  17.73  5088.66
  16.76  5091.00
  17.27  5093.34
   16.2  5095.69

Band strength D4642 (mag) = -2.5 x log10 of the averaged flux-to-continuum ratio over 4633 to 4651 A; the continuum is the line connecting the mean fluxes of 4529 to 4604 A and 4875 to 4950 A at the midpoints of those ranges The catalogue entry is 0.088 mag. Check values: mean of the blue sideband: 11.3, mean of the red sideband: 12.9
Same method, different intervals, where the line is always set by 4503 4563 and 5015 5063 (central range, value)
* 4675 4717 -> 0.136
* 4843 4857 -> 0.262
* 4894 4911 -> 0.166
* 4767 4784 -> 0.107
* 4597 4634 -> 0.075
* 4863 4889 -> 0.178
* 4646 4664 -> 0.125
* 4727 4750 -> 0.136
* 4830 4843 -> 0.079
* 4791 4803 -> 0.077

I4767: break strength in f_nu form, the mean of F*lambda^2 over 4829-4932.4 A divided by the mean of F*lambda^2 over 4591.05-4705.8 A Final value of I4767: 1.2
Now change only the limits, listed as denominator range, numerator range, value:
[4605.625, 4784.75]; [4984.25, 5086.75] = 1.51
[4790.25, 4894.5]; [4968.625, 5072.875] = 1.32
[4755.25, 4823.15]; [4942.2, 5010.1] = 1.19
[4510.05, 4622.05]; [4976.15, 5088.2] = 1.57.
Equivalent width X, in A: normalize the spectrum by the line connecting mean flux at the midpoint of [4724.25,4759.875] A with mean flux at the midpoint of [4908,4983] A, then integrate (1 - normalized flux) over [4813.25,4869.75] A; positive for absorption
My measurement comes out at 5.2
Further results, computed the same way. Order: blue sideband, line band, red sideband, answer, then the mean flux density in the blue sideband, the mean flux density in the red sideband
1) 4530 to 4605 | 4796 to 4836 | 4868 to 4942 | 1.1 A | 11.3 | 12.8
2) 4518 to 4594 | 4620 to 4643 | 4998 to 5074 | 2.8 A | 11.3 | 14.5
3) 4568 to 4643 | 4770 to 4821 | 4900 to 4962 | -0.4 A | 10.9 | 12.8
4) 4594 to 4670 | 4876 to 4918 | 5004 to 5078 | 2.4 A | 10.9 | 14.5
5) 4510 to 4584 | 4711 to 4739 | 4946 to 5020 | 2.2 A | 11.3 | 13.4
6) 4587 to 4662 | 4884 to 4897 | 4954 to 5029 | 0.2 A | 10.9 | 13.8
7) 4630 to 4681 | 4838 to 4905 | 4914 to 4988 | 6.7 A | 10.6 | 13.1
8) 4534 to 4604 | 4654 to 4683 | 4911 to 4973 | 2.8 A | 11.3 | 13.1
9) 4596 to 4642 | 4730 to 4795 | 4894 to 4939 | 1.8 A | 11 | 13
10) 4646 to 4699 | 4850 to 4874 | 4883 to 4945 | 5.5 A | 10.7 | 13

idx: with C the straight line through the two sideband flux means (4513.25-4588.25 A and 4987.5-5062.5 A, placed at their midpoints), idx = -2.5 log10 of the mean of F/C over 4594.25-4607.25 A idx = 0.07 mag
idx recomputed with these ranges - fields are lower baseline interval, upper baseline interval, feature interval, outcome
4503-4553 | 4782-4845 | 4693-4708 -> 0.04 mag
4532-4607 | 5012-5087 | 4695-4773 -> 0.10 mag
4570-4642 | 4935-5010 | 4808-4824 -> 0.00 mag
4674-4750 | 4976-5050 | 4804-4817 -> -0.02 mag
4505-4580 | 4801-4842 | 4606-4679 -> 0.07 mag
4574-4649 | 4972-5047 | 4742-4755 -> 0.09 mag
